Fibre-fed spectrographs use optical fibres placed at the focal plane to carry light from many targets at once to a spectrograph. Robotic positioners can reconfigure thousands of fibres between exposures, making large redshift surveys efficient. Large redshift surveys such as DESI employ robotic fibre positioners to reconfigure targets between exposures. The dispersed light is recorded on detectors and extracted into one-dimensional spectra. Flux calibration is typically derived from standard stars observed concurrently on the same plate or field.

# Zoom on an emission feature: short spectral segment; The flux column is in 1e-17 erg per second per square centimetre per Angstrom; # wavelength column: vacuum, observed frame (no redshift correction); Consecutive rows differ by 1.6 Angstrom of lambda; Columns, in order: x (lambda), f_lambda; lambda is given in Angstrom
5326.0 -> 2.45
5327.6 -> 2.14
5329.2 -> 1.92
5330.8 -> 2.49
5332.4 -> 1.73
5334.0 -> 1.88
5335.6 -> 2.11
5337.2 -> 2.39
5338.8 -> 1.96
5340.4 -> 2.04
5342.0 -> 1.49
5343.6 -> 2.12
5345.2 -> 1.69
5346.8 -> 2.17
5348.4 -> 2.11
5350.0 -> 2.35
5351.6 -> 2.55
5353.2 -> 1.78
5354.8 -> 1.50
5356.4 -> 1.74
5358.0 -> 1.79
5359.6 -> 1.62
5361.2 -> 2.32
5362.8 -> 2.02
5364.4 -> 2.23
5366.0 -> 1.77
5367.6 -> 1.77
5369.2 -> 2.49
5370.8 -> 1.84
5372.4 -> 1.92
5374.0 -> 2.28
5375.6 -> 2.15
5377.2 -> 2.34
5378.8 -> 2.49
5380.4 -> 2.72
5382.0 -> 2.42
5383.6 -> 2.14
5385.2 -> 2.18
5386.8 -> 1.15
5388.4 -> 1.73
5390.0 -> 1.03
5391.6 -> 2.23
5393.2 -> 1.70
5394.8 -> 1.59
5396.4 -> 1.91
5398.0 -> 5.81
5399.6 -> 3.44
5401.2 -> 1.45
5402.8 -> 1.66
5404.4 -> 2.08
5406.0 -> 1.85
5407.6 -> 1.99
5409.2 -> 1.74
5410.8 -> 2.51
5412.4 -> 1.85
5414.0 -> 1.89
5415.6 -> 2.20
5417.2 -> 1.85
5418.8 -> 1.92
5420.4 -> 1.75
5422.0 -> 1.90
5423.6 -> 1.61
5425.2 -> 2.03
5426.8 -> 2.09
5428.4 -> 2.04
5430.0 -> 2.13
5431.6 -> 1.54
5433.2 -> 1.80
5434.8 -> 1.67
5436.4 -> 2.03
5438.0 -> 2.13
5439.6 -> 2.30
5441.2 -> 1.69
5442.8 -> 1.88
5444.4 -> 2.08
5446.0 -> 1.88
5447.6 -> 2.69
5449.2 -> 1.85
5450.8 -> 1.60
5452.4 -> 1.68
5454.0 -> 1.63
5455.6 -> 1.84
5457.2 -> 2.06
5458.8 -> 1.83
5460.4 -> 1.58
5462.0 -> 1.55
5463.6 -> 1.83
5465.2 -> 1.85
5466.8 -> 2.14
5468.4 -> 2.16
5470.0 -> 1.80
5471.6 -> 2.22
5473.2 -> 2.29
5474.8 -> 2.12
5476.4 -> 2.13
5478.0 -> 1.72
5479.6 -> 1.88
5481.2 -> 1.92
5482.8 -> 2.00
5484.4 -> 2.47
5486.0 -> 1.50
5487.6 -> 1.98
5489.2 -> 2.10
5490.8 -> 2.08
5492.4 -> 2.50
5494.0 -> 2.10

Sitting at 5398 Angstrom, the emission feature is H-beta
